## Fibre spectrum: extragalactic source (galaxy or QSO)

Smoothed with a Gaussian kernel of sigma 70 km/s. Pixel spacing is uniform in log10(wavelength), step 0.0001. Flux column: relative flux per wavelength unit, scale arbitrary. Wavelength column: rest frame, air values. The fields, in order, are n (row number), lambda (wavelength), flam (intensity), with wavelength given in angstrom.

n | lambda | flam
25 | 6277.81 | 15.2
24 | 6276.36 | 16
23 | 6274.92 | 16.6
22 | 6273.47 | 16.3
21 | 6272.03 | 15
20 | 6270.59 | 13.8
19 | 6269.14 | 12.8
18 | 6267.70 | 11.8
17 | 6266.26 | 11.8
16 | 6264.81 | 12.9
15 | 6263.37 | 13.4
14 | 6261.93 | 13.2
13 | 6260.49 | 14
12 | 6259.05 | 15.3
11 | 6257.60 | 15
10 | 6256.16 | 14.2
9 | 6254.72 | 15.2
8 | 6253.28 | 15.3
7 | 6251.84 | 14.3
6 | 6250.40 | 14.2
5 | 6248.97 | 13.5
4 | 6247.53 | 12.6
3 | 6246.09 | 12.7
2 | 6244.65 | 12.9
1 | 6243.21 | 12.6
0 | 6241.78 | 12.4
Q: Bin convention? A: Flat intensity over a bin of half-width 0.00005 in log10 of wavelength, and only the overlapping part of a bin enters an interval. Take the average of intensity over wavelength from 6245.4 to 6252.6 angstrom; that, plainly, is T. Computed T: 13.5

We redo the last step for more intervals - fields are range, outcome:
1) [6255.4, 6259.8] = 14.8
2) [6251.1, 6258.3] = 14.8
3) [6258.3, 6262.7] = 14.1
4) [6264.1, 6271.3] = 12.6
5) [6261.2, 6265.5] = 13.2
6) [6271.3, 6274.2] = 15.7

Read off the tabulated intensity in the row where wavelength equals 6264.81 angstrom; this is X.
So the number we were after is 12.9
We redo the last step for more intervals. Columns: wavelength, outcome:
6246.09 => 12.7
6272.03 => 15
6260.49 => 14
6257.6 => 15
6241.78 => 12.4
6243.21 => 12.6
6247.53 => 12.6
